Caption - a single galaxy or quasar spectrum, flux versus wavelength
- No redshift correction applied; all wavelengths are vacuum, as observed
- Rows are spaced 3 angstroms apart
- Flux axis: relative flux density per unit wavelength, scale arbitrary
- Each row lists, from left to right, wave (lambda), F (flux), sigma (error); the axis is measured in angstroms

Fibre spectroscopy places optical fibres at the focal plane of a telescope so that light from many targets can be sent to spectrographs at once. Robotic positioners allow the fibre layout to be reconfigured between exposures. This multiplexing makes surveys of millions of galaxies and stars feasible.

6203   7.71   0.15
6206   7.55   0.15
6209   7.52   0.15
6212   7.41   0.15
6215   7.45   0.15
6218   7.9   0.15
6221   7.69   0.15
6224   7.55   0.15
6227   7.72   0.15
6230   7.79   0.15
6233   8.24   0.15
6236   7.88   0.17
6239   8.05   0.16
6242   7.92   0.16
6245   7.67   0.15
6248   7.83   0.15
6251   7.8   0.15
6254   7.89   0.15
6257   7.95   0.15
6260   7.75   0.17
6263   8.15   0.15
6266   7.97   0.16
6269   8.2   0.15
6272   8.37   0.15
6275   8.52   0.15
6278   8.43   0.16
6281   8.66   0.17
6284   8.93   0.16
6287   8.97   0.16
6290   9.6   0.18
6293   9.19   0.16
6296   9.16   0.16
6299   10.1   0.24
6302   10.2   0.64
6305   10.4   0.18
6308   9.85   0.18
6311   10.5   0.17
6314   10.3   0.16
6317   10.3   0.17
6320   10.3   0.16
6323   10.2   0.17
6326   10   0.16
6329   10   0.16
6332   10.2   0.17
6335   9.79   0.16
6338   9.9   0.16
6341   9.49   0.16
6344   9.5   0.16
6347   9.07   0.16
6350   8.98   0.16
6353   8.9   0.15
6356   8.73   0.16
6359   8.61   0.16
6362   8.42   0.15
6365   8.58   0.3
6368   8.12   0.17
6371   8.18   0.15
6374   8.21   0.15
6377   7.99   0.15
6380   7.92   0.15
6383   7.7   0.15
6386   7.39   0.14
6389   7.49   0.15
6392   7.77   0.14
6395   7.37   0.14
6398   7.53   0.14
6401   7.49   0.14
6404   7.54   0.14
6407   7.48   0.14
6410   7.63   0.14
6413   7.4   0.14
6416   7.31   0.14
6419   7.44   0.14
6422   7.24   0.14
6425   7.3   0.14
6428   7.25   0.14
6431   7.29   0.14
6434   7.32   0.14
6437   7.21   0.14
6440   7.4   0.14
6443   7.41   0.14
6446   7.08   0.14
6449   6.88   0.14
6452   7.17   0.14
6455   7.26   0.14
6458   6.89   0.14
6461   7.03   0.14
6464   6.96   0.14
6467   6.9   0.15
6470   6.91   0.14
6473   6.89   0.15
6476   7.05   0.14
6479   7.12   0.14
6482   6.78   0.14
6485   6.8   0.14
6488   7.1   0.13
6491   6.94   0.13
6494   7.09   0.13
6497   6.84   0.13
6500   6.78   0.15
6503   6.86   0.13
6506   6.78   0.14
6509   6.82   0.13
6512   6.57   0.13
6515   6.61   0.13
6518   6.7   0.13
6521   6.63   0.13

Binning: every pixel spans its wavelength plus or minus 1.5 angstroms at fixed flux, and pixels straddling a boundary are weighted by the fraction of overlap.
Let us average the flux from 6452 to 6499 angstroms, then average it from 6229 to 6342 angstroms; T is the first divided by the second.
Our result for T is 0.8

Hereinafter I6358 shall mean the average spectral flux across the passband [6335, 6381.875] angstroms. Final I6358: 8.73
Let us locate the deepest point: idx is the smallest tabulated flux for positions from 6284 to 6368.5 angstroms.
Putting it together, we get 8.12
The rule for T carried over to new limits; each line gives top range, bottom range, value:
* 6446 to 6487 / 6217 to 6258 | 0.89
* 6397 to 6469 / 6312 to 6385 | 0.79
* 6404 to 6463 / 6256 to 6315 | 0.80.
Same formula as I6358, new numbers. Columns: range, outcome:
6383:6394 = 7.56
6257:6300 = 8.67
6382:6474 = 7.29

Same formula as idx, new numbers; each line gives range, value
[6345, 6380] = 7.92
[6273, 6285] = 8.43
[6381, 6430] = 7.24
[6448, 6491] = 6.78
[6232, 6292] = 7.67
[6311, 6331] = 10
